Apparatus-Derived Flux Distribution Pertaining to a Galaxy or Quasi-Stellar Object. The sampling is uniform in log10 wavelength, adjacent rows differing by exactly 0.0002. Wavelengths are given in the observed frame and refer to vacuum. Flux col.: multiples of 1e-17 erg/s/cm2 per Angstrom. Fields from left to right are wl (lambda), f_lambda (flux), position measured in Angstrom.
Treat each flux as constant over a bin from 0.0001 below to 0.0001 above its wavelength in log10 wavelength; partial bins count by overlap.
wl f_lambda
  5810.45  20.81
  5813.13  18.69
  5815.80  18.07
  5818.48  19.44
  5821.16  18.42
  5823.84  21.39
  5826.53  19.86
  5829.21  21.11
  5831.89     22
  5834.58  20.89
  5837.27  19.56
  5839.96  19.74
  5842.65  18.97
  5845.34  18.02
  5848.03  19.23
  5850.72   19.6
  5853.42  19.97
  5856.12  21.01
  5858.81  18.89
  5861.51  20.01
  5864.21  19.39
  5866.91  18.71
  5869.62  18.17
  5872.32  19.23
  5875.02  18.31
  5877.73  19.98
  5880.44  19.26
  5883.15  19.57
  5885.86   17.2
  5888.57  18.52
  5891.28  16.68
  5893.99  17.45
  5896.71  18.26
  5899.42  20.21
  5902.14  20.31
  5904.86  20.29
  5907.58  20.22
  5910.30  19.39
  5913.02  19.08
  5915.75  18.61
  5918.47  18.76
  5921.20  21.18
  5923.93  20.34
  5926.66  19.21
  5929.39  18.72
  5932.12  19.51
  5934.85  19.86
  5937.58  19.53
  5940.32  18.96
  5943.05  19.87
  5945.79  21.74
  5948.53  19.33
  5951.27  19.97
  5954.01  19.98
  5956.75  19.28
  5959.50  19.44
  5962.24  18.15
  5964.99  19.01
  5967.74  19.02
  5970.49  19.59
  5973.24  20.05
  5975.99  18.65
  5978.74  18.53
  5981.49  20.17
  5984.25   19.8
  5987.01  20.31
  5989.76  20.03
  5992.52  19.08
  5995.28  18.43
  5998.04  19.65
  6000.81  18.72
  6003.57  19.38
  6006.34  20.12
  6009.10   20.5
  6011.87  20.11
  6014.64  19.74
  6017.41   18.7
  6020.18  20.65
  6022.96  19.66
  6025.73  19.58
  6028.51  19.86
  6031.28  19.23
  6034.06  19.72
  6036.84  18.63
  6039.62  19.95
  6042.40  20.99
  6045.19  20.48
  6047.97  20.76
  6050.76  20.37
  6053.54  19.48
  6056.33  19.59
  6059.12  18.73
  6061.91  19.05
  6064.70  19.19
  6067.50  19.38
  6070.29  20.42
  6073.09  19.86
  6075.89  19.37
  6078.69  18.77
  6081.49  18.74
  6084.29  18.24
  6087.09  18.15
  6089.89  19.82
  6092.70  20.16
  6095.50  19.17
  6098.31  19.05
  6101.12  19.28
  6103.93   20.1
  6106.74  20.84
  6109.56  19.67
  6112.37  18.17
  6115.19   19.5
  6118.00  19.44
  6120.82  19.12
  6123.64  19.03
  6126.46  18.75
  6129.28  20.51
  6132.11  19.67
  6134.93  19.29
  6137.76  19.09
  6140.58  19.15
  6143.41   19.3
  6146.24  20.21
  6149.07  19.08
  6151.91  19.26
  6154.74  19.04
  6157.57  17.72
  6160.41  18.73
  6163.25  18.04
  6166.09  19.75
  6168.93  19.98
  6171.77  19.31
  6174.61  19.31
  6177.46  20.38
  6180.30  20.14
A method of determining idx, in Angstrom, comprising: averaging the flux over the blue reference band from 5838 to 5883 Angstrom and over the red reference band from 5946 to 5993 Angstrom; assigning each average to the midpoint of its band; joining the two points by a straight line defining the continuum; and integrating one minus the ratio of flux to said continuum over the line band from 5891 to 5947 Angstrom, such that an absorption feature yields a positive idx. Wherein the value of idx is -0.24 Angstrom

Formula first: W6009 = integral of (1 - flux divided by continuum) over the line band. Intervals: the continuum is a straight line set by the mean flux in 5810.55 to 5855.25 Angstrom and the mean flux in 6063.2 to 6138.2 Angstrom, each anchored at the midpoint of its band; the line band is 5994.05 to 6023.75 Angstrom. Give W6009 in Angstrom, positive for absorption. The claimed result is -0.2 Angstrom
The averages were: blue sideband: 19.7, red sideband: 19.4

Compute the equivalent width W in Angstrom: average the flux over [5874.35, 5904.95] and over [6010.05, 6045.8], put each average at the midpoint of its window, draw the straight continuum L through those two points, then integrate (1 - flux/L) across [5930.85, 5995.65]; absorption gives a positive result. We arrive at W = -0.7 Angstrom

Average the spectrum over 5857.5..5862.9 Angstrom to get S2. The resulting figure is 19.4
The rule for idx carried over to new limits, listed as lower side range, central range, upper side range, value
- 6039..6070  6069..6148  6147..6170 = -0.02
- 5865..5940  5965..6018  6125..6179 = -0.87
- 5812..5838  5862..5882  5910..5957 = 0.78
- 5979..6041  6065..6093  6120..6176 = 0.24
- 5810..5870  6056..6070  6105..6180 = 0.12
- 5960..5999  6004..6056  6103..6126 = -1.44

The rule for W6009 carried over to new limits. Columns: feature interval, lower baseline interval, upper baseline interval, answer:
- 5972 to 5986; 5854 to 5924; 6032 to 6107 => -0.1 Angstrom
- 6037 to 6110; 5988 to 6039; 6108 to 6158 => -0.7 Angstrom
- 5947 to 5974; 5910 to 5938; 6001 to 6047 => 0.3 Angstrom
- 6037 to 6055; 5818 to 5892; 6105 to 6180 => -0.8 Angstrom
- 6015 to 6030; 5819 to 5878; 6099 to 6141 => -0.1 Angstrom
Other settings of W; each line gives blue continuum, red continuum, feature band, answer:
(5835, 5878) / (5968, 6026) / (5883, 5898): 1.21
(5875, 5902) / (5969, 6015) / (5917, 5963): -1.33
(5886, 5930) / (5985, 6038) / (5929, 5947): -0.46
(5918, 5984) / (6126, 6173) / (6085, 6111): -0.31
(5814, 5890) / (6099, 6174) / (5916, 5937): -0.21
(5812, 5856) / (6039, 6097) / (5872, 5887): 0.58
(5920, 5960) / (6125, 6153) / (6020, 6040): 0.05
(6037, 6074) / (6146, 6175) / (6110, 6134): 0.08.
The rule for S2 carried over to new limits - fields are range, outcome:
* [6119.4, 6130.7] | 19.3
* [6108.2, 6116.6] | 19.1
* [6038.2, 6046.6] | 20.5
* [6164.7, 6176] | 19.6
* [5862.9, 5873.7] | 18.9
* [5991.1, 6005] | 19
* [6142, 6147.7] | 19.8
